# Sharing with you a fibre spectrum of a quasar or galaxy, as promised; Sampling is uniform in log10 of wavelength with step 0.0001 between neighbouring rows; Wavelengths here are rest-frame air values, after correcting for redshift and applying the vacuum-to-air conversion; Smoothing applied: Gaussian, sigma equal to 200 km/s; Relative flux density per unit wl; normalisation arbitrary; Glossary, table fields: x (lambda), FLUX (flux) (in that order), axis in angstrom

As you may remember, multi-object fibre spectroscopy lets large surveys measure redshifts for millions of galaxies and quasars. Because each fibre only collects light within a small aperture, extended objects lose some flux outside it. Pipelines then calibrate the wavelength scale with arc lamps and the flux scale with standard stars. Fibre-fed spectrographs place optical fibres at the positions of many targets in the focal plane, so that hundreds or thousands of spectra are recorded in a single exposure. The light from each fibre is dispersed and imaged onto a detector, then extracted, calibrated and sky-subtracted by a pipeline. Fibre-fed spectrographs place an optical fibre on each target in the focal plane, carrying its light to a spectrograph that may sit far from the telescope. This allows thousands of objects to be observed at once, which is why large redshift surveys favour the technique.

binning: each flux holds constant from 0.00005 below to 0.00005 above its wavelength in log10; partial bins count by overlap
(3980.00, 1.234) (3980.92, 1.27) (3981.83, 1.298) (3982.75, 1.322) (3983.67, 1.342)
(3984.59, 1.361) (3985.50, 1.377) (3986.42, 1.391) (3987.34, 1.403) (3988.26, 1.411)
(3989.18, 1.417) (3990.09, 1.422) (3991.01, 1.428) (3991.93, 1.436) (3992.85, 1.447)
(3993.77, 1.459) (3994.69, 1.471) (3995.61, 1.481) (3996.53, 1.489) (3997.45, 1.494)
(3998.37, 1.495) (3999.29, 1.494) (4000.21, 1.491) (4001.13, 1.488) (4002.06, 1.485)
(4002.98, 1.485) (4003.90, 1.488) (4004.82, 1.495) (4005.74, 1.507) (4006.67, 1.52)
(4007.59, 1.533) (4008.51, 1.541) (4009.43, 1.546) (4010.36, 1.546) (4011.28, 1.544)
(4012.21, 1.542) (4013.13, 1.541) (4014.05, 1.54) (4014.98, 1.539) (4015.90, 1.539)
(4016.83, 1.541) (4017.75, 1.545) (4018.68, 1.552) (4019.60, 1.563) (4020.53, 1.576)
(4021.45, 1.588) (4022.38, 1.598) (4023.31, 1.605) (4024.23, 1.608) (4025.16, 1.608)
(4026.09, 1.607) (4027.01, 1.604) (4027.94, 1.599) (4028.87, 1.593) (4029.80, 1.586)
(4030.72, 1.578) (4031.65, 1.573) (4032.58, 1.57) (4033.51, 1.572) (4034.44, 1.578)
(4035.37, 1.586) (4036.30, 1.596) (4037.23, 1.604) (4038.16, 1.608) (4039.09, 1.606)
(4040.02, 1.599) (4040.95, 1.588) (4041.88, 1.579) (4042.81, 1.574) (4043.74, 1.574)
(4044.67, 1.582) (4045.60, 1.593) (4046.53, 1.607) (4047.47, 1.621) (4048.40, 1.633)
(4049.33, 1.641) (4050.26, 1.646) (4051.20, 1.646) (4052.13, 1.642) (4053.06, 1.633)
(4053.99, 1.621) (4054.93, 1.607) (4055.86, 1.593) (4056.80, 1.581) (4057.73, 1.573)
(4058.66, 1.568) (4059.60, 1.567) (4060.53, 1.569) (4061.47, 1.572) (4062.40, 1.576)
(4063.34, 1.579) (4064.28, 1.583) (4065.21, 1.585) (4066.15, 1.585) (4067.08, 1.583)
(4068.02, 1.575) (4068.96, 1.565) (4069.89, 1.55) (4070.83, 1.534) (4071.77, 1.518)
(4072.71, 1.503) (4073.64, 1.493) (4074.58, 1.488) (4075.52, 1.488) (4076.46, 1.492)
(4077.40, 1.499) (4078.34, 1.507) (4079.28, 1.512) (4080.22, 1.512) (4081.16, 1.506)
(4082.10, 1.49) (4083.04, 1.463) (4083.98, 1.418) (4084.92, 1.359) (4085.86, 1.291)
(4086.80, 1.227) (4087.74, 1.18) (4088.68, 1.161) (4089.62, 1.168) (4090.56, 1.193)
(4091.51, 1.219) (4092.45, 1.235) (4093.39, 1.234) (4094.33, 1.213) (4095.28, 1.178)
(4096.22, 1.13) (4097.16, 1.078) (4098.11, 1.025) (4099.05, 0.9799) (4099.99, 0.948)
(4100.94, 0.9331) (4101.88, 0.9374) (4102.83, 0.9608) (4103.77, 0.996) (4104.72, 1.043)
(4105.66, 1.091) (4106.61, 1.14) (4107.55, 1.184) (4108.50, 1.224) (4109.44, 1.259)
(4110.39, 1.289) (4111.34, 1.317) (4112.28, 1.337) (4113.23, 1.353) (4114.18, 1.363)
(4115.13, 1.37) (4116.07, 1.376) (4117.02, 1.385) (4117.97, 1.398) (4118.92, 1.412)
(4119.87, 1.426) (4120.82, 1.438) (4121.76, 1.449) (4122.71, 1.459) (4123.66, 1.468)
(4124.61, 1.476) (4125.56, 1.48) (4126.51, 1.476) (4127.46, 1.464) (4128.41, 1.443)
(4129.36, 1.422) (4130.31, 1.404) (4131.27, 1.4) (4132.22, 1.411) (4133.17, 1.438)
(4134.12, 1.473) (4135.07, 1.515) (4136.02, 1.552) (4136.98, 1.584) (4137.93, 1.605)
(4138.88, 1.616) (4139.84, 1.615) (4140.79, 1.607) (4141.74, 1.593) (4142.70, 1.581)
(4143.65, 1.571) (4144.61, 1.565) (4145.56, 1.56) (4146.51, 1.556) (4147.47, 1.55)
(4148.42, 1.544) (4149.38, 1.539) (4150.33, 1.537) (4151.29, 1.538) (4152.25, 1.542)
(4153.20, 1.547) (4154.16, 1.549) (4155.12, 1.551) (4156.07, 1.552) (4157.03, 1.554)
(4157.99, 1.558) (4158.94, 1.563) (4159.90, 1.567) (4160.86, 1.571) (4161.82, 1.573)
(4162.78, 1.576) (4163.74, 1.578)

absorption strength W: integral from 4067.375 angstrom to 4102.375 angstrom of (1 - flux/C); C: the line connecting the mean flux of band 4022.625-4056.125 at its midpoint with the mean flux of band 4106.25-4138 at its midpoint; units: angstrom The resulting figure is 4.1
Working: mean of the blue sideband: 1.6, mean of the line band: 1.32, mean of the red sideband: 1.4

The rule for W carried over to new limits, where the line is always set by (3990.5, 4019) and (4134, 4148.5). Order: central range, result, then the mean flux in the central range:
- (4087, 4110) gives 6.47 angstrom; 1.12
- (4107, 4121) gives 1.97 angstrom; 1.34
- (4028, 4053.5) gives -1.29 angstrom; 1.6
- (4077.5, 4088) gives 0.88 angstrom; 1.41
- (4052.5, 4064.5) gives -0.43 angstrom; 1.59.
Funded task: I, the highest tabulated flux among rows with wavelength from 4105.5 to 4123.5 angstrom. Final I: 1.459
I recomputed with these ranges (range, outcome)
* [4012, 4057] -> 1.646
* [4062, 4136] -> 1.585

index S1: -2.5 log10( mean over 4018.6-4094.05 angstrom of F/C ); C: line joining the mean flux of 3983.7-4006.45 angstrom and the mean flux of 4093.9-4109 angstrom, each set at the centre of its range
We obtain -0.23 mag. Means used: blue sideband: 1.45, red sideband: 1.07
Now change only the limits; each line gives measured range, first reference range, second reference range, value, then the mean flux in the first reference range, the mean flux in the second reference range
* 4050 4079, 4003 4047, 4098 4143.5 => -0.06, 1.57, 1.35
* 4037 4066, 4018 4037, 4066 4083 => -0.03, 1.59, 1.52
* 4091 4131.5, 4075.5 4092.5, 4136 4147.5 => 0.16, 1.36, 1.58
